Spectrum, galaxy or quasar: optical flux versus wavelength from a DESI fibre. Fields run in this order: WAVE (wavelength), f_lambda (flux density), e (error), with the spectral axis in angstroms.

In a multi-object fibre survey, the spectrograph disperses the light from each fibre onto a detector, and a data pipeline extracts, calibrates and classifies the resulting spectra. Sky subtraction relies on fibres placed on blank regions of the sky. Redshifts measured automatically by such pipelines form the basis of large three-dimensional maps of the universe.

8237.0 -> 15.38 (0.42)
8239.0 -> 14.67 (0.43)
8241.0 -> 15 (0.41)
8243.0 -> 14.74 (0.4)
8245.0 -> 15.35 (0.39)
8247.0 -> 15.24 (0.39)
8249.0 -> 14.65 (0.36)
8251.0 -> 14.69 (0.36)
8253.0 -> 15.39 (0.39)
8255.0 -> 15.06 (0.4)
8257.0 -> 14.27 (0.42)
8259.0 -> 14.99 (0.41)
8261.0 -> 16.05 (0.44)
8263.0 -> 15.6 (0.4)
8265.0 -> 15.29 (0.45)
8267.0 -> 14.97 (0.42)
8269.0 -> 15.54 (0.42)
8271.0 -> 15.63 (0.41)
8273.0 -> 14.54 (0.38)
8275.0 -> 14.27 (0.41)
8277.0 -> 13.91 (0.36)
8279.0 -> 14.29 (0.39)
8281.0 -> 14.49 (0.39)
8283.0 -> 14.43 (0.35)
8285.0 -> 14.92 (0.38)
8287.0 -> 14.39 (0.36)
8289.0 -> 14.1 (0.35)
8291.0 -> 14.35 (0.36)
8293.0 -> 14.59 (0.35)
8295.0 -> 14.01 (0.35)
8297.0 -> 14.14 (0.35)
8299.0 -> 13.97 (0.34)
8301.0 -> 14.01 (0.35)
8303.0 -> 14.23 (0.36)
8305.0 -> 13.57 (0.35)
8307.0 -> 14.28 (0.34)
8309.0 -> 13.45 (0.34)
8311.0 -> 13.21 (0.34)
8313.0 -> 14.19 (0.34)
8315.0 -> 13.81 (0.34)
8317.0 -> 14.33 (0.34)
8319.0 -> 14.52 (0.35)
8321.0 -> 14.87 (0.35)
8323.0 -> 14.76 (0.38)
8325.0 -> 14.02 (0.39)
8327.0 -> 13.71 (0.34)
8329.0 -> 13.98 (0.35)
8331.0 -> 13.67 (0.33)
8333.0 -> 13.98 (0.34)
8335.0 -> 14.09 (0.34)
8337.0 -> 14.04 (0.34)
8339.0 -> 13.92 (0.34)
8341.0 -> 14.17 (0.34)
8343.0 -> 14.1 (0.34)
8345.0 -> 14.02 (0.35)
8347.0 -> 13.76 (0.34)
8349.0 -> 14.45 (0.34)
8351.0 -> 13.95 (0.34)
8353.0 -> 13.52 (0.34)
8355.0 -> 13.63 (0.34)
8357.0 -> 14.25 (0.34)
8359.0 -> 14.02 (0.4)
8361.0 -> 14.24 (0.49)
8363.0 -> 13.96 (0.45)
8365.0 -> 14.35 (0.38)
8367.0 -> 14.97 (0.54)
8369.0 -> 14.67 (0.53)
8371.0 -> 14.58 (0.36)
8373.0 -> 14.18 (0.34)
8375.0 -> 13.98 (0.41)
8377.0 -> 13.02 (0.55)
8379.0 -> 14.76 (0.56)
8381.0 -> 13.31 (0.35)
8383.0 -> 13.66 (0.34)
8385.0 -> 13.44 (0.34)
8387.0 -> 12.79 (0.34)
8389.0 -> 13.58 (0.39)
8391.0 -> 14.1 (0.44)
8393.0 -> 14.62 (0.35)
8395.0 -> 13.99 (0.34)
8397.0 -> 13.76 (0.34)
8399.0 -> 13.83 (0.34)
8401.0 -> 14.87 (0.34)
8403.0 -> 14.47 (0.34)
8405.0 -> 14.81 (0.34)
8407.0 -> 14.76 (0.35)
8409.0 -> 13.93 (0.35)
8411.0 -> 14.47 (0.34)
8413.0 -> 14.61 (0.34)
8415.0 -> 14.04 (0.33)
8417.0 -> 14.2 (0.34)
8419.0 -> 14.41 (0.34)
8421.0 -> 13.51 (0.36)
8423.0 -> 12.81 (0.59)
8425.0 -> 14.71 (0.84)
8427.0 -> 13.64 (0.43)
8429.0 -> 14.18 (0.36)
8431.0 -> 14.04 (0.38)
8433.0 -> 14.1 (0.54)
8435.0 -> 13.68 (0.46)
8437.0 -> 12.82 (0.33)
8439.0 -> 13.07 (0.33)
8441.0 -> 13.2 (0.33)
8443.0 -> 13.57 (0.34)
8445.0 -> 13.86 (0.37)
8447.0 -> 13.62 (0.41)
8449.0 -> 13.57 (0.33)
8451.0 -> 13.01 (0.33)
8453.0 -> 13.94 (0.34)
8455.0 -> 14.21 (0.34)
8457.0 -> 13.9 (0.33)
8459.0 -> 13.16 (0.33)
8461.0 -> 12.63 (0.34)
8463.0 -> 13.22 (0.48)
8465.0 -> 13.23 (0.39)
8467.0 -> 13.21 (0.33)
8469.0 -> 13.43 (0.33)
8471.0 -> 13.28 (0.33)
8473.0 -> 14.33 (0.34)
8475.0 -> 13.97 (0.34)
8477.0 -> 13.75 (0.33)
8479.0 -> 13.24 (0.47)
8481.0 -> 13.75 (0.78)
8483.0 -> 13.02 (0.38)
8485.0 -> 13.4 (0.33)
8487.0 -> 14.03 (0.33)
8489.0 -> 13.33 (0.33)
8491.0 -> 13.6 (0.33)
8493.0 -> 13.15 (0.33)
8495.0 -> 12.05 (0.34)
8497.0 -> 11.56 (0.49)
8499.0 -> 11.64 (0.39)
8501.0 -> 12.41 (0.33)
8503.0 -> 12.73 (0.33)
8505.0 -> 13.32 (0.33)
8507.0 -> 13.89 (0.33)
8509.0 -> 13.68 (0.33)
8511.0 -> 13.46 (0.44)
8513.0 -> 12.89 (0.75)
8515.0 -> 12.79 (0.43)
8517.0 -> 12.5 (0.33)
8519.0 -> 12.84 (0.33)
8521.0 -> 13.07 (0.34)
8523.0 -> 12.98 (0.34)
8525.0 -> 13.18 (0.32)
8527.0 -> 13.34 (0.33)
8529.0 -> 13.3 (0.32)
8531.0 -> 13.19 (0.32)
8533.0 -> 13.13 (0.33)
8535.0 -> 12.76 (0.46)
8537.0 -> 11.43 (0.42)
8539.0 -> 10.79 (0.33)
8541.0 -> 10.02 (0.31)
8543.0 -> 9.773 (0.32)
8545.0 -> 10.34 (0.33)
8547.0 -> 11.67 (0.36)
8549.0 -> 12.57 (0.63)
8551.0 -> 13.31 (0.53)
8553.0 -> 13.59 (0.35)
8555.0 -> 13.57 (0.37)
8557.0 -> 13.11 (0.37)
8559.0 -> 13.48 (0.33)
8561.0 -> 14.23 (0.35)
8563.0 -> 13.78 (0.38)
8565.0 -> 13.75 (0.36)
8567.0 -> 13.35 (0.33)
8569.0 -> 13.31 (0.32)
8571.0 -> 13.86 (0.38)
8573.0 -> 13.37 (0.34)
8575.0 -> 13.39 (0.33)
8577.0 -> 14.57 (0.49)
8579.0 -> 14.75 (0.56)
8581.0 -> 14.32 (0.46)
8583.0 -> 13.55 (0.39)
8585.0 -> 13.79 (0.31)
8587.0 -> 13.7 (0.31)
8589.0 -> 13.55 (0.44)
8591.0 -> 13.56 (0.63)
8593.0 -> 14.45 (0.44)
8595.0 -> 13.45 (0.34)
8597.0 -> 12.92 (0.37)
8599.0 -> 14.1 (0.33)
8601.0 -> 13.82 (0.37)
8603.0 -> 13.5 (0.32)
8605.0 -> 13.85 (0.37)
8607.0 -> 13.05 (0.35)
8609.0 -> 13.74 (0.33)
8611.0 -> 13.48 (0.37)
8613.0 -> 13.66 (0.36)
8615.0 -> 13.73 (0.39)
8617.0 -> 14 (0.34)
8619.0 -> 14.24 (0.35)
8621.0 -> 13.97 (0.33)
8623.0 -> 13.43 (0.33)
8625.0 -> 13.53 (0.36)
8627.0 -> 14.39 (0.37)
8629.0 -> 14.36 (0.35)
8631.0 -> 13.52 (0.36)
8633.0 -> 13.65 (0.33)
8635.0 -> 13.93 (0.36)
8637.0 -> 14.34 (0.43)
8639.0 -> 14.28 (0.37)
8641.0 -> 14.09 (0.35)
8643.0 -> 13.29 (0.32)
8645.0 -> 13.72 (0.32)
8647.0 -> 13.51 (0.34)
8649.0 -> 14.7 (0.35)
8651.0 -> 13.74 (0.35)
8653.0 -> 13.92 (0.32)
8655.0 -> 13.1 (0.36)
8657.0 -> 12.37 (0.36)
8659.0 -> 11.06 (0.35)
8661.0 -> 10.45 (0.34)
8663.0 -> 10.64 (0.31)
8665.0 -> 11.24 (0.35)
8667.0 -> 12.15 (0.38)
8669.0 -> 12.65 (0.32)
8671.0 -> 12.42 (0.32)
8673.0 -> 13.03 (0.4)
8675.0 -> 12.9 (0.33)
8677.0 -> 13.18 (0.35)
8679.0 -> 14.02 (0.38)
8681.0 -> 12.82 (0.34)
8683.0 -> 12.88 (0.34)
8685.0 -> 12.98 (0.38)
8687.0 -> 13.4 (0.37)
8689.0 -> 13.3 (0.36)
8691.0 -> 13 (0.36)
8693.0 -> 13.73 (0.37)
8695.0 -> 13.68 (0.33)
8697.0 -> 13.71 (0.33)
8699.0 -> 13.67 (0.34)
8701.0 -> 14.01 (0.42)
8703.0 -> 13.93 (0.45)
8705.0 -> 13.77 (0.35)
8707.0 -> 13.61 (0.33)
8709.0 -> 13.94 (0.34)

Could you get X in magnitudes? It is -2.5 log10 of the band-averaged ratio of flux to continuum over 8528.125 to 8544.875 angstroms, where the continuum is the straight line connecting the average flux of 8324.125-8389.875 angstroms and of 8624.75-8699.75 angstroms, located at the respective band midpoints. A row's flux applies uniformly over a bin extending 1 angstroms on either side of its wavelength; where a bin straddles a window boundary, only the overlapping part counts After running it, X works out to 0.16 mag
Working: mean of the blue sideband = 14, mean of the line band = 11.7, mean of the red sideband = 13.2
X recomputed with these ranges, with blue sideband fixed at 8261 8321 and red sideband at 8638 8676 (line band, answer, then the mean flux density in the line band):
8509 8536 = 0.03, 13.1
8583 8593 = -0.05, 13.7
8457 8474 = 0.02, 13.3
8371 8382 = 0.01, 13.9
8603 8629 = -0.06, 13.8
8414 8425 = 0.00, 13.9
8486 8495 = 0.01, 13.4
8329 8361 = 0.02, 14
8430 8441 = 0.02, 13.5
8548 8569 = -0.02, 13.5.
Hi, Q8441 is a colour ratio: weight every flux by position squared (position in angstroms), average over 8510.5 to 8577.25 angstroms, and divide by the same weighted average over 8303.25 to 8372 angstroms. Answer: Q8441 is 1.0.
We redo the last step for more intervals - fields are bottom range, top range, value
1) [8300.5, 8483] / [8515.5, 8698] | 1.00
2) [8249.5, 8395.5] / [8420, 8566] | 0.96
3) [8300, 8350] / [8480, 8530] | 0.97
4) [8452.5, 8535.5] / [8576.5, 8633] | 1.07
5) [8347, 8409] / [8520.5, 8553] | 0.90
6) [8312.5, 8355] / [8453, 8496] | 0.99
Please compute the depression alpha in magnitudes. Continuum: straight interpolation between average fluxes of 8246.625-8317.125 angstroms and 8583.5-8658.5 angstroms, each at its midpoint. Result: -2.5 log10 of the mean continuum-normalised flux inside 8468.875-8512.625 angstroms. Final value 0.06 mag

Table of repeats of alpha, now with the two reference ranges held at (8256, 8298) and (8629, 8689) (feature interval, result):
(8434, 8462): 0.041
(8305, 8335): 0.036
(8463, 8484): 0.028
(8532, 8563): 0.104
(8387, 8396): 0.022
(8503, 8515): 0.030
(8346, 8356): 0.040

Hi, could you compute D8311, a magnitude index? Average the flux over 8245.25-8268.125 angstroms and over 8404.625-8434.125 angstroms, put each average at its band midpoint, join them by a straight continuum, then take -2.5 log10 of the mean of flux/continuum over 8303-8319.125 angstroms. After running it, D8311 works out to 0.07 mag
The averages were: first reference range 15.1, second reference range 14.1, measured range 13.9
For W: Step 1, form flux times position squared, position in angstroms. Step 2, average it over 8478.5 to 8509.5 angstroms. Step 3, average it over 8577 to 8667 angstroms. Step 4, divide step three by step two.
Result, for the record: 1.1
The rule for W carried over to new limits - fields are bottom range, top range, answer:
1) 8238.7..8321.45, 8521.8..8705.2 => 0.98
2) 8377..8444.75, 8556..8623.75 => 1.03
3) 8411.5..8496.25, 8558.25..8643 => 1.05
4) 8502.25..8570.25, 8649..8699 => 1.03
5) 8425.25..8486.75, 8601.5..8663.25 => 1.04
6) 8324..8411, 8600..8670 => 1.01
